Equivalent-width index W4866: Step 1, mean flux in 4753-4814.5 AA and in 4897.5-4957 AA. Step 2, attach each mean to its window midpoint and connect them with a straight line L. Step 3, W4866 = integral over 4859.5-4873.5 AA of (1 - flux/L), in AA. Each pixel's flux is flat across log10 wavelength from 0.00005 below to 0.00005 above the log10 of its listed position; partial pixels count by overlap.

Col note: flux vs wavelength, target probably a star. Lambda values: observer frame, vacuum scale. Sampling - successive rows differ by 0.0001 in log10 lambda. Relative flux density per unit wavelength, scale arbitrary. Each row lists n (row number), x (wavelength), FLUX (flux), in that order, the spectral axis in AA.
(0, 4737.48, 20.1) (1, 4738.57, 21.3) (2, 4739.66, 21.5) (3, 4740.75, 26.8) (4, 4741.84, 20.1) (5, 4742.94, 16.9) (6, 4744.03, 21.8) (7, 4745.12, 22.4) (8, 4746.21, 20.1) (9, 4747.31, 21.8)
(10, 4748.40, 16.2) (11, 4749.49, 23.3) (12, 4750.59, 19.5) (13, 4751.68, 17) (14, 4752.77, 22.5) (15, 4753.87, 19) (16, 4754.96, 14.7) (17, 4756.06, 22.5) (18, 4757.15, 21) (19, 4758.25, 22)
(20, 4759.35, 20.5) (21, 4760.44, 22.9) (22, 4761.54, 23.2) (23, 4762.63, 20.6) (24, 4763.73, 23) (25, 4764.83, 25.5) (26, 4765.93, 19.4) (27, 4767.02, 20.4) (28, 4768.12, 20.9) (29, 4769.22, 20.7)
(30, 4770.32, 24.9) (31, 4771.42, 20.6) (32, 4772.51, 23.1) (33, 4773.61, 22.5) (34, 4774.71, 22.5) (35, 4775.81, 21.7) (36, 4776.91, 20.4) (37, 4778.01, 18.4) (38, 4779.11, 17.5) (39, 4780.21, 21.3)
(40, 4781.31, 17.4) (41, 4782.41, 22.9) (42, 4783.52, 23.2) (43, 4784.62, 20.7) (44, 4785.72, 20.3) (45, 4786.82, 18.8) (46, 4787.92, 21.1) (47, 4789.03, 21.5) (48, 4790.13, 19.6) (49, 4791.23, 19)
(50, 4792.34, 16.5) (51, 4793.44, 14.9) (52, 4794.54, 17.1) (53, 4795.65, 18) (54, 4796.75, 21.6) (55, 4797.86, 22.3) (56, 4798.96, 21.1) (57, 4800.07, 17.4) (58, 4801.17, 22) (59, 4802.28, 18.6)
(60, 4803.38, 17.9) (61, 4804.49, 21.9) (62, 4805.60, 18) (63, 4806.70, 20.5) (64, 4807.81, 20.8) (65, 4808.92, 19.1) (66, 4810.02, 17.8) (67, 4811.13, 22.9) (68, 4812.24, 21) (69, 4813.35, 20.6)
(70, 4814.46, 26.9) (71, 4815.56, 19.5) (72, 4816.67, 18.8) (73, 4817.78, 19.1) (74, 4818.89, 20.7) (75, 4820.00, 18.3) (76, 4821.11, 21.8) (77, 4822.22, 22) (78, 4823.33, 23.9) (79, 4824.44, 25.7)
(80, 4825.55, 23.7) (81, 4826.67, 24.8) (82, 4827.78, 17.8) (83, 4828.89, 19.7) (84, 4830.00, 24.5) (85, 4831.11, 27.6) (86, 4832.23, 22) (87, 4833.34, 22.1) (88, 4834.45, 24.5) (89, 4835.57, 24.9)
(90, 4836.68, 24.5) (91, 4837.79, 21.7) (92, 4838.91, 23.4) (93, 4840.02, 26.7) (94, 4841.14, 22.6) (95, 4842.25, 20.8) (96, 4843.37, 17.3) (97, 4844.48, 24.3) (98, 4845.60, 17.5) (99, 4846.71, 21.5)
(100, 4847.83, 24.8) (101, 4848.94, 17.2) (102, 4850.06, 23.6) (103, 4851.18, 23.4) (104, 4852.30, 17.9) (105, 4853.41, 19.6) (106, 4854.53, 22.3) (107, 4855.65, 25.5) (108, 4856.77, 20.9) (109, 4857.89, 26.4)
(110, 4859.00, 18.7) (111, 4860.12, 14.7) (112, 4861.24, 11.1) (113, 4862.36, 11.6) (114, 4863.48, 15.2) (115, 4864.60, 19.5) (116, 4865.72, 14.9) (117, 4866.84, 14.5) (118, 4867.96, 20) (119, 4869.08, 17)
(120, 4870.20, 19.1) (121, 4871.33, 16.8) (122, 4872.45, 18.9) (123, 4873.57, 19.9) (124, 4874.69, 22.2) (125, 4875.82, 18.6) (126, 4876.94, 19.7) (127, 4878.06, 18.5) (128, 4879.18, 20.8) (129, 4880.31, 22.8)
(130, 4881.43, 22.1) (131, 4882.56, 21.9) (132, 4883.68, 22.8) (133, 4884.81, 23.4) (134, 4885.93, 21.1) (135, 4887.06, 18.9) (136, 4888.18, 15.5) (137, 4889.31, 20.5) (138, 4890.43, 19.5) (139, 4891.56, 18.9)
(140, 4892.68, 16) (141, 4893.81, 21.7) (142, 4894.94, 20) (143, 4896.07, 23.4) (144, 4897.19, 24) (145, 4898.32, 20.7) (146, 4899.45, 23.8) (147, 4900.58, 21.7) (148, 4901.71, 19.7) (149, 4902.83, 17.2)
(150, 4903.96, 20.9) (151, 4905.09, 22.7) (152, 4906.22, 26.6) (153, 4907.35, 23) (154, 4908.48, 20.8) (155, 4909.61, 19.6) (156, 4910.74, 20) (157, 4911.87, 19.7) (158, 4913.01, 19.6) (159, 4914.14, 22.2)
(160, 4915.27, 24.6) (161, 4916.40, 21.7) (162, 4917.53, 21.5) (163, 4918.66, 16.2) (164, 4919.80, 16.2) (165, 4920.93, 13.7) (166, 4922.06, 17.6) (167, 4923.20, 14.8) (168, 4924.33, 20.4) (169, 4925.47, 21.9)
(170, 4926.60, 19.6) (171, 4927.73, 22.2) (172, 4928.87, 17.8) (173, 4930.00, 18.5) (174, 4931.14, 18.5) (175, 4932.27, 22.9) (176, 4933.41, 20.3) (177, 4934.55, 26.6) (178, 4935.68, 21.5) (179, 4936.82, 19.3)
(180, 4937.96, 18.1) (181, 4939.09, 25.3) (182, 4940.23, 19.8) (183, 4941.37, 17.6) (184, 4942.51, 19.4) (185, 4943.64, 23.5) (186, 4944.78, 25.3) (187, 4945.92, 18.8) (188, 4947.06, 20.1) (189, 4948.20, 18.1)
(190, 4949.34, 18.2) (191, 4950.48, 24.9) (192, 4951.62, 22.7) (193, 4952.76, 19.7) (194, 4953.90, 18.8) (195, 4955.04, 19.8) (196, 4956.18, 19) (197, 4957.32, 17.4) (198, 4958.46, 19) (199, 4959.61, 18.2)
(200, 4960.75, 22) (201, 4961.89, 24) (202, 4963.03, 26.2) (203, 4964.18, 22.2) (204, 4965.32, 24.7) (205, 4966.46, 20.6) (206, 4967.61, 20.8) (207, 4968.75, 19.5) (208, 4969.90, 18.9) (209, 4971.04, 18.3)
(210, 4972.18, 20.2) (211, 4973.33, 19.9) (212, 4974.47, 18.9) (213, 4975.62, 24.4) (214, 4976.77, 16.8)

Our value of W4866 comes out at 2.88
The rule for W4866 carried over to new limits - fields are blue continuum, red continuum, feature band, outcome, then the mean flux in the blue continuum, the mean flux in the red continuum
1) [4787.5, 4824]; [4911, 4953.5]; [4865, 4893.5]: 1.09 AA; 20.1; 20.2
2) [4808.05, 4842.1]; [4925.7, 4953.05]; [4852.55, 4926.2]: 5.70 AA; 22.3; 20.8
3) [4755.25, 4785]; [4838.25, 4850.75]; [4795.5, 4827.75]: 1.08 AA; 21.4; 21.8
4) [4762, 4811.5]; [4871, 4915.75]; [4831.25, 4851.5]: -1.87 AA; 20.4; 20.8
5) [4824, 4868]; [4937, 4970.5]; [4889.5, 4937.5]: 0.99 AA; 21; 20.8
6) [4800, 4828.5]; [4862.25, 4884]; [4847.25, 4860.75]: -1.11 AA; 20.9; 18.9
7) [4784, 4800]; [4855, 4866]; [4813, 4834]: -3.77 AA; 19.4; 18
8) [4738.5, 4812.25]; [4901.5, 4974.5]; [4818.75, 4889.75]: -0.88 AA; 20.5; 20.4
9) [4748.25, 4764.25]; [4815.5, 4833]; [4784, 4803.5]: 1.78 AA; 20.6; 21.9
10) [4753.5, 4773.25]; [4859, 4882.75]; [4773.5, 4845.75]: -4.00 AA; 21.4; 18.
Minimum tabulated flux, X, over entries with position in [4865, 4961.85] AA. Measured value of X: 13.7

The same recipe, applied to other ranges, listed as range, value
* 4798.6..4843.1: 17.4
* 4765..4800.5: 14.9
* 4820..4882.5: 11.1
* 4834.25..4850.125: 17.2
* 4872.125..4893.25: 15.5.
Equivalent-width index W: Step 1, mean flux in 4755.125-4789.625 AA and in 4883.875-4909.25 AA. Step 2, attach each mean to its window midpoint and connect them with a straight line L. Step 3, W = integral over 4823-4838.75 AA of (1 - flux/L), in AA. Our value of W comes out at -1.7 AA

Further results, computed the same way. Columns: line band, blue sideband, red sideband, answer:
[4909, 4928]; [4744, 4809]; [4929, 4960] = 0.9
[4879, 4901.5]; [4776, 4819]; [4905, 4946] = -0.7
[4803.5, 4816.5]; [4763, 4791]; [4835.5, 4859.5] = 0.5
